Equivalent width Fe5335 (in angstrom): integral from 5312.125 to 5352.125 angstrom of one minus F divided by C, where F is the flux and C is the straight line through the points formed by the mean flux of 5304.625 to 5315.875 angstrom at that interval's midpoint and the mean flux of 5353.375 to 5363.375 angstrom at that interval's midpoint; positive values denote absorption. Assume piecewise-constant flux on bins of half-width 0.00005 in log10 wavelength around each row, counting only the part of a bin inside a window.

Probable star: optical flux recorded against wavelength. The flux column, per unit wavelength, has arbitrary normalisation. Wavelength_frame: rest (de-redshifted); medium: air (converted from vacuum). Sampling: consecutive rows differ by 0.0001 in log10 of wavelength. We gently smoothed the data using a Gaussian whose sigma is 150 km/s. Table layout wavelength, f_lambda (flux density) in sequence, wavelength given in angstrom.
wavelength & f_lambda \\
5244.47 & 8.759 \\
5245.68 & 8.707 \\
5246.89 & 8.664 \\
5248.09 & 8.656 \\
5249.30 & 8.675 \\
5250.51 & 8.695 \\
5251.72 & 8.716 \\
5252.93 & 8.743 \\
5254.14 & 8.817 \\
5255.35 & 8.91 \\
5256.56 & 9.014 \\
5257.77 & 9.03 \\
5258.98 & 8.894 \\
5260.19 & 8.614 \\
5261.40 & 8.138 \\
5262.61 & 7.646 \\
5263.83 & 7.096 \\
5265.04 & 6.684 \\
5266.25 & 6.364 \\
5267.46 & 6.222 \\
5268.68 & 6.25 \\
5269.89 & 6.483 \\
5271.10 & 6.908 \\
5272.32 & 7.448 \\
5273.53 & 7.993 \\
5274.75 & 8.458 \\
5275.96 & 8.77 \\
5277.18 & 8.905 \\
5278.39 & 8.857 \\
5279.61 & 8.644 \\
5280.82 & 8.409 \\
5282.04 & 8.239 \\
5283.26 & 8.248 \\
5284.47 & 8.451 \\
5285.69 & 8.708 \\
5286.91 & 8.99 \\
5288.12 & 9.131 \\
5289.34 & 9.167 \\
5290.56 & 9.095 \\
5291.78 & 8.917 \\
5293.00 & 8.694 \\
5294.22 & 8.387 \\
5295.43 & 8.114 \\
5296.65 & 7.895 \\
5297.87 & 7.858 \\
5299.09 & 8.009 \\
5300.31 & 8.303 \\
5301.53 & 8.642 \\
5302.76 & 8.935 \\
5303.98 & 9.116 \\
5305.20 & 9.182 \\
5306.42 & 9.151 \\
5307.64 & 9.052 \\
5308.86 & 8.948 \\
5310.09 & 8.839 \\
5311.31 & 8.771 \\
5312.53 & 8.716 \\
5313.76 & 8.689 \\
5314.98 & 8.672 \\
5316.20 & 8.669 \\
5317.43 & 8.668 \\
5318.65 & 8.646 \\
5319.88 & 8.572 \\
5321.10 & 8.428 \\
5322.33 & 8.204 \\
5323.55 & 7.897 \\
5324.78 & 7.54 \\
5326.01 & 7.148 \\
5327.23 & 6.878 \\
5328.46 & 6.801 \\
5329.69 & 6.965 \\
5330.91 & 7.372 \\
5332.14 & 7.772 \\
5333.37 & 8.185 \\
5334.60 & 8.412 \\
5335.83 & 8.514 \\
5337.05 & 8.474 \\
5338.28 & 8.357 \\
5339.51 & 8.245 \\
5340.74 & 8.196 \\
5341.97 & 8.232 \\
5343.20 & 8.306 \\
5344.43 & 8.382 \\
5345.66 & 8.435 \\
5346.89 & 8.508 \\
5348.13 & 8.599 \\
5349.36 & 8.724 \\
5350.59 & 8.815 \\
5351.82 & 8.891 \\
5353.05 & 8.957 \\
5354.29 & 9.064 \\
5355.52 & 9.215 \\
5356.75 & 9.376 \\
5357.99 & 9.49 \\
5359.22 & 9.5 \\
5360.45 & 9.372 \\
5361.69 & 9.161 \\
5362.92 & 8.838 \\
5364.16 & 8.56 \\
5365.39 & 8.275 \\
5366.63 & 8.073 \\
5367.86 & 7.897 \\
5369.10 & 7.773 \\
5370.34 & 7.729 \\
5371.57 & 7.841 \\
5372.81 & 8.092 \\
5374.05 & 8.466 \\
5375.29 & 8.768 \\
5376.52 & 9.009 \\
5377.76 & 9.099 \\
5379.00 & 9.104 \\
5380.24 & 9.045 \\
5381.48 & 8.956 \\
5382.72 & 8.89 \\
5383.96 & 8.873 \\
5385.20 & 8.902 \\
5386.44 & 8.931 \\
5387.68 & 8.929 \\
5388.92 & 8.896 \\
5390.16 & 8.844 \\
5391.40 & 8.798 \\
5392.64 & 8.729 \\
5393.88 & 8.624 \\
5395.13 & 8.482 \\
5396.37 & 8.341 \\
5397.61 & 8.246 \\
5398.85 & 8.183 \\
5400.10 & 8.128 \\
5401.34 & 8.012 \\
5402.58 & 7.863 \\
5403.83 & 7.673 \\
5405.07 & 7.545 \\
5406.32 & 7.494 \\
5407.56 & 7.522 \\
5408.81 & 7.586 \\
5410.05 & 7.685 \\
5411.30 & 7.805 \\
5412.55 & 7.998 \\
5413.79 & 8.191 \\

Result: 3.8 angstrom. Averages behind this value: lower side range 8.89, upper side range 9.25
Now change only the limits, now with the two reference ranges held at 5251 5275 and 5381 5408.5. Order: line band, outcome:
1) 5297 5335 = -1.2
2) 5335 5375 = -1.7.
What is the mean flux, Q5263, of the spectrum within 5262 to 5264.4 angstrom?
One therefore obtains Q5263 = 7.36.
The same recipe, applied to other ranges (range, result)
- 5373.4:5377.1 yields 8.75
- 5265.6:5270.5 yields 6.34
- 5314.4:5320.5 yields 8.65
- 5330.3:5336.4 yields 8.04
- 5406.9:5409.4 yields 7.55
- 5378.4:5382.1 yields 9.03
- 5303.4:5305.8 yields 9.15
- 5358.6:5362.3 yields 9.35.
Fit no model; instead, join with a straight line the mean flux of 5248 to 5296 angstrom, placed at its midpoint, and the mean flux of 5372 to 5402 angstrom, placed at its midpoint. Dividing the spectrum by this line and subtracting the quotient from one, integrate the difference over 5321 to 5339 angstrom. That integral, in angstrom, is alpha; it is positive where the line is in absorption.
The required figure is 1.5 angstrom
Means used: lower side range 8.25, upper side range 8.67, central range 7.78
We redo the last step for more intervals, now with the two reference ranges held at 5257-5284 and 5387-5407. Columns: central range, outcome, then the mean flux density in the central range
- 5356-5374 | -0.9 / 8.57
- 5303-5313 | -1.2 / 8.98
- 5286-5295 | -1.1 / 8.89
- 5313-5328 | -0.3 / 8.16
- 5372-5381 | -0.6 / 8.77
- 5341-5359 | -1.5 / 8.79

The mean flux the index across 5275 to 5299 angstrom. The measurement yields 8.59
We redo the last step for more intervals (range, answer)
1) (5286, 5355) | 8.43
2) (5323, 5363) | 8.38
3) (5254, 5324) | 8.35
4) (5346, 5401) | 8.7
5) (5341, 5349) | 8.41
